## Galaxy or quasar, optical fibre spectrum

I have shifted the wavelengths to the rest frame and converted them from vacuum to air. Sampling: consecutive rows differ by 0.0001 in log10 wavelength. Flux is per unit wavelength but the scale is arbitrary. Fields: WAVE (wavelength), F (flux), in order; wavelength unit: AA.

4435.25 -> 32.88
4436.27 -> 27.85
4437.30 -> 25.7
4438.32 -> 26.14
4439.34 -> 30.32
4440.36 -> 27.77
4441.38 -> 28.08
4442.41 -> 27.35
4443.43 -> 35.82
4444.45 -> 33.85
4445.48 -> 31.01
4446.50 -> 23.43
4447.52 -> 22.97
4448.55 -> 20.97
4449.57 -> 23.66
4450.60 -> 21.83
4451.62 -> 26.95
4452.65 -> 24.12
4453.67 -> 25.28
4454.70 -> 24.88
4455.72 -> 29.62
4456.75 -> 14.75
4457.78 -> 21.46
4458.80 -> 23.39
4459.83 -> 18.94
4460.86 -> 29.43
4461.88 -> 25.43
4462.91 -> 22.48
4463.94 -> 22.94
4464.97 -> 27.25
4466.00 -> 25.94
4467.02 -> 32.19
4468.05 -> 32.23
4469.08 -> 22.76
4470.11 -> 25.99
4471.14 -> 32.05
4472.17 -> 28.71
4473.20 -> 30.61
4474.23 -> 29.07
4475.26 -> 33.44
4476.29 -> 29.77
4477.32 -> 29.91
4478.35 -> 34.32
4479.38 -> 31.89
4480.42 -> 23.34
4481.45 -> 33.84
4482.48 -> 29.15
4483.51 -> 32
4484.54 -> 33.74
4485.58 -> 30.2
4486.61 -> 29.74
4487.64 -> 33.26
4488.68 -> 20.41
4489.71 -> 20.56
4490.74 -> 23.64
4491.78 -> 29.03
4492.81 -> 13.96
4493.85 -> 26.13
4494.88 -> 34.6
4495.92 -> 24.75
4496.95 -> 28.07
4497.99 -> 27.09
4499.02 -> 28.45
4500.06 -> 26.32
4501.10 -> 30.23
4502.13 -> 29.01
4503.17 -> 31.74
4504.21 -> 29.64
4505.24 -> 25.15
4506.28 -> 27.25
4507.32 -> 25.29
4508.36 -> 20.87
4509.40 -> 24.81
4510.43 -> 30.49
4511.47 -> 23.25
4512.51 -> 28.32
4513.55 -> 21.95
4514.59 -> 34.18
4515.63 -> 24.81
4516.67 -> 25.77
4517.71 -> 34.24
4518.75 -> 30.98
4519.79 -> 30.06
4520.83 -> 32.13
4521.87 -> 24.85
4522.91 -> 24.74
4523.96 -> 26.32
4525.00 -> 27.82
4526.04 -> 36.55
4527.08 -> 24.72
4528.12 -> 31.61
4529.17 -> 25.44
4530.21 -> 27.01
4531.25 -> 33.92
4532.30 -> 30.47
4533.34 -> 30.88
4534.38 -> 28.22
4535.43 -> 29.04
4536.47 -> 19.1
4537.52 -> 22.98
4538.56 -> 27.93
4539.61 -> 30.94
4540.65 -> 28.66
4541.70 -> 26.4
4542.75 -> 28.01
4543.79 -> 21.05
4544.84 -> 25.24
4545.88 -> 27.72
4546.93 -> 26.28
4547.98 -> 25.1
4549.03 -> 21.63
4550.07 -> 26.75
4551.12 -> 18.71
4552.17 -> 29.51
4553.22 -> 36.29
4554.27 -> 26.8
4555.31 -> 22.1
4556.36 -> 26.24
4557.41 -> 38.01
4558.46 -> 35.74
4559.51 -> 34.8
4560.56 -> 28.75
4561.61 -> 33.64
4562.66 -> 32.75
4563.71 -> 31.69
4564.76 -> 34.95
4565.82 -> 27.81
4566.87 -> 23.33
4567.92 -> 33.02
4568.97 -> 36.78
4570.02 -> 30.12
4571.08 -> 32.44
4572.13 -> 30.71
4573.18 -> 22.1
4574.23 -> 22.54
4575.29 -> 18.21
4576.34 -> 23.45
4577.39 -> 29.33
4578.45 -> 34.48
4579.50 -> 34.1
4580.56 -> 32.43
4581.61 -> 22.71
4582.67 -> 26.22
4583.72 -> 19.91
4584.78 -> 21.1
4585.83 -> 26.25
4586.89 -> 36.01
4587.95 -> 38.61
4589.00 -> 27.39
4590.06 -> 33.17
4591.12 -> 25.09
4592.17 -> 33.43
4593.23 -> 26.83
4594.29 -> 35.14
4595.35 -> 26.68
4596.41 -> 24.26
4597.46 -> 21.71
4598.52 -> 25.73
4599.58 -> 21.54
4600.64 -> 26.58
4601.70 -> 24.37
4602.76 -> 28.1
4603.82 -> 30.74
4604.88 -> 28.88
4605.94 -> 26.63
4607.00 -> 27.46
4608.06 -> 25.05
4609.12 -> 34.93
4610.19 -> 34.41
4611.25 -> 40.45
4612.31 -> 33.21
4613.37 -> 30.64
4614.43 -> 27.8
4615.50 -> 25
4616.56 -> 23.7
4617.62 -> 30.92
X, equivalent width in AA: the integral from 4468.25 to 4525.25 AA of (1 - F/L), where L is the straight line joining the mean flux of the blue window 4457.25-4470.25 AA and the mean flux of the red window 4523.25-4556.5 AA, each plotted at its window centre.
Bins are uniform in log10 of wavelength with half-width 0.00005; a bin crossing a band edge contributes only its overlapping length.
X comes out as -4.1 AA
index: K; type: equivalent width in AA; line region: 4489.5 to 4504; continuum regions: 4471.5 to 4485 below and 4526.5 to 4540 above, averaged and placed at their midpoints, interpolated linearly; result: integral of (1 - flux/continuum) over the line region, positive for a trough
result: 1.4 AA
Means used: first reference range 30.8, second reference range 27.9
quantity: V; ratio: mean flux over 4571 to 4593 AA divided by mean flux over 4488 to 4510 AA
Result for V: 1.07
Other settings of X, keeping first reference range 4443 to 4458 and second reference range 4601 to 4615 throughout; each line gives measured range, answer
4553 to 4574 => -1.4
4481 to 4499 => -0.7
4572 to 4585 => 1.5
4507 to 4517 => 0.5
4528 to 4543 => 0.0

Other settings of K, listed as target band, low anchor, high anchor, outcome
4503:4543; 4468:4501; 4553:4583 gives 1.6 AA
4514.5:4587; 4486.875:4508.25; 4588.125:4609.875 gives -2.5 AA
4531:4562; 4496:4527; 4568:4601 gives 0.0 AA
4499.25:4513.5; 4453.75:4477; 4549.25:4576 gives 0.4 AA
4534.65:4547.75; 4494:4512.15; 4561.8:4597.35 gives 0.9 AA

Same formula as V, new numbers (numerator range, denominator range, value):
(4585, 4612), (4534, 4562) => 1.06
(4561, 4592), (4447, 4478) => 1.12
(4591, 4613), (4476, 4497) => 1.02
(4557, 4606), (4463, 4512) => 1.03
